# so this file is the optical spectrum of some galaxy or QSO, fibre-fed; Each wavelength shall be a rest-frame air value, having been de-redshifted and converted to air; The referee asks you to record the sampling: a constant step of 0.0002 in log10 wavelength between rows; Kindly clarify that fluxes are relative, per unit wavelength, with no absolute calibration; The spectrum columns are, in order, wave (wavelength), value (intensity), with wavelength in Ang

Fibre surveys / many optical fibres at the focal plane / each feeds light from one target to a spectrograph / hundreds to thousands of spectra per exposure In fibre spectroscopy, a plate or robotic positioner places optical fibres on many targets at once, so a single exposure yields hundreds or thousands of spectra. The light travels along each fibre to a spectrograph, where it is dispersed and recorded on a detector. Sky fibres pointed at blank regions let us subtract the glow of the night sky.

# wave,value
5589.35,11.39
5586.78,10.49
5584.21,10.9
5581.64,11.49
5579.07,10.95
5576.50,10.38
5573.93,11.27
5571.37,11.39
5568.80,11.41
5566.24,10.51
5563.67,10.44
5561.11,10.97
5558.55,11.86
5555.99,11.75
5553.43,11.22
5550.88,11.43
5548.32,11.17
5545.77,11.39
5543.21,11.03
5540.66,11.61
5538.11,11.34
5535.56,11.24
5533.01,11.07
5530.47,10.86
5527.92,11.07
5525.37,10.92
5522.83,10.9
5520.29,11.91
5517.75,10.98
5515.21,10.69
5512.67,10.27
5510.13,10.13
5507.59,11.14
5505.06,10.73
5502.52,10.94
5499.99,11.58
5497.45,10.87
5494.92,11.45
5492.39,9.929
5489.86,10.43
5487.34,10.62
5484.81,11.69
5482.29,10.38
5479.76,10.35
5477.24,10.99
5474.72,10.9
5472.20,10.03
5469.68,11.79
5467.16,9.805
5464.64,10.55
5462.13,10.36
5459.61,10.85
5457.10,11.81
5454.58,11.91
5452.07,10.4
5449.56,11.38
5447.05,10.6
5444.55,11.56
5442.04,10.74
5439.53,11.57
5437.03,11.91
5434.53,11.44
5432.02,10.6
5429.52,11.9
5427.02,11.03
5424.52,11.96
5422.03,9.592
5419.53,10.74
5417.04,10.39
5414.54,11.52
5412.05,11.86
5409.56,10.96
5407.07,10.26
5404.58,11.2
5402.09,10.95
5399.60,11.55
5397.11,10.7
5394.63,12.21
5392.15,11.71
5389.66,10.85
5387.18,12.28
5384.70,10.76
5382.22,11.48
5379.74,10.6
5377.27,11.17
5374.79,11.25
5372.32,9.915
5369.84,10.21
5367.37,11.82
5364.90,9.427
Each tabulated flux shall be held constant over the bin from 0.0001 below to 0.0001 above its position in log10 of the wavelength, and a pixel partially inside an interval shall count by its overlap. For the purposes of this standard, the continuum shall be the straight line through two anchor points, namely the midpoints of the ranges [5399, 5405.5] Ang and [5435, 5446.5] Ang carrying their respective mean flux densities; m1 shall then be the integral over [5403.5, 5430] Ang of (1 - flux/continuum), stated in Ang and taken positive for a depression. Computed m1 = 0.6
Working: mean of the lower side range 11.2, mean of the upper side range 11.4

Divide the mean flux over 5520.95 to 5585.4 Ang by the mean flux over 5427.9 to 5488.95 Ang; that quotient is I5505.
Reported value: 1.01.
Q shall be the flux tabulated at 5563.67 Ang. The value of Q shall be 10.44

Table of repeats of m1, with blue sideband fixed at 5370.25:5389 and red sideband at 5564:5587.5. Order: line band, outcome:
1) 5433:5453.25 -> -0.4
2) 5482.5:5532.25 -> 0.4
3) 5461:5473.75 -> 0.6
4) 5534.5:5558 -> -0.8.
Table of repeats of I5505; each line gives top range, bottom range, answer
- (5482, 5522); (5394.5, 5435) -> 0.98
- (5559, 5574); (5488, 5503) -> 1.02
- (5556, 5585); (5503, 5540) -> 1.01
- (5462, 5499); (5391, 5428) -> 0.96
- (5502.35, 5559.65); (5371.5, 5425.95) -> 1.00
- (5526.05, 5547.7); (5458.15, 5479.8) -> 1.05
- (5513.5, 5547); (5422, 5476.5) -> 1.01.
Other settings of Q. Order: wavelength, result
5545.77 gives 11.39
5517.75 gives 10.98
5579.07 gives 10.95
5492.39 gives 9.929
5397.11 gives 10.7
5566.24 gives 10.51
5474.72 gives 10.9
